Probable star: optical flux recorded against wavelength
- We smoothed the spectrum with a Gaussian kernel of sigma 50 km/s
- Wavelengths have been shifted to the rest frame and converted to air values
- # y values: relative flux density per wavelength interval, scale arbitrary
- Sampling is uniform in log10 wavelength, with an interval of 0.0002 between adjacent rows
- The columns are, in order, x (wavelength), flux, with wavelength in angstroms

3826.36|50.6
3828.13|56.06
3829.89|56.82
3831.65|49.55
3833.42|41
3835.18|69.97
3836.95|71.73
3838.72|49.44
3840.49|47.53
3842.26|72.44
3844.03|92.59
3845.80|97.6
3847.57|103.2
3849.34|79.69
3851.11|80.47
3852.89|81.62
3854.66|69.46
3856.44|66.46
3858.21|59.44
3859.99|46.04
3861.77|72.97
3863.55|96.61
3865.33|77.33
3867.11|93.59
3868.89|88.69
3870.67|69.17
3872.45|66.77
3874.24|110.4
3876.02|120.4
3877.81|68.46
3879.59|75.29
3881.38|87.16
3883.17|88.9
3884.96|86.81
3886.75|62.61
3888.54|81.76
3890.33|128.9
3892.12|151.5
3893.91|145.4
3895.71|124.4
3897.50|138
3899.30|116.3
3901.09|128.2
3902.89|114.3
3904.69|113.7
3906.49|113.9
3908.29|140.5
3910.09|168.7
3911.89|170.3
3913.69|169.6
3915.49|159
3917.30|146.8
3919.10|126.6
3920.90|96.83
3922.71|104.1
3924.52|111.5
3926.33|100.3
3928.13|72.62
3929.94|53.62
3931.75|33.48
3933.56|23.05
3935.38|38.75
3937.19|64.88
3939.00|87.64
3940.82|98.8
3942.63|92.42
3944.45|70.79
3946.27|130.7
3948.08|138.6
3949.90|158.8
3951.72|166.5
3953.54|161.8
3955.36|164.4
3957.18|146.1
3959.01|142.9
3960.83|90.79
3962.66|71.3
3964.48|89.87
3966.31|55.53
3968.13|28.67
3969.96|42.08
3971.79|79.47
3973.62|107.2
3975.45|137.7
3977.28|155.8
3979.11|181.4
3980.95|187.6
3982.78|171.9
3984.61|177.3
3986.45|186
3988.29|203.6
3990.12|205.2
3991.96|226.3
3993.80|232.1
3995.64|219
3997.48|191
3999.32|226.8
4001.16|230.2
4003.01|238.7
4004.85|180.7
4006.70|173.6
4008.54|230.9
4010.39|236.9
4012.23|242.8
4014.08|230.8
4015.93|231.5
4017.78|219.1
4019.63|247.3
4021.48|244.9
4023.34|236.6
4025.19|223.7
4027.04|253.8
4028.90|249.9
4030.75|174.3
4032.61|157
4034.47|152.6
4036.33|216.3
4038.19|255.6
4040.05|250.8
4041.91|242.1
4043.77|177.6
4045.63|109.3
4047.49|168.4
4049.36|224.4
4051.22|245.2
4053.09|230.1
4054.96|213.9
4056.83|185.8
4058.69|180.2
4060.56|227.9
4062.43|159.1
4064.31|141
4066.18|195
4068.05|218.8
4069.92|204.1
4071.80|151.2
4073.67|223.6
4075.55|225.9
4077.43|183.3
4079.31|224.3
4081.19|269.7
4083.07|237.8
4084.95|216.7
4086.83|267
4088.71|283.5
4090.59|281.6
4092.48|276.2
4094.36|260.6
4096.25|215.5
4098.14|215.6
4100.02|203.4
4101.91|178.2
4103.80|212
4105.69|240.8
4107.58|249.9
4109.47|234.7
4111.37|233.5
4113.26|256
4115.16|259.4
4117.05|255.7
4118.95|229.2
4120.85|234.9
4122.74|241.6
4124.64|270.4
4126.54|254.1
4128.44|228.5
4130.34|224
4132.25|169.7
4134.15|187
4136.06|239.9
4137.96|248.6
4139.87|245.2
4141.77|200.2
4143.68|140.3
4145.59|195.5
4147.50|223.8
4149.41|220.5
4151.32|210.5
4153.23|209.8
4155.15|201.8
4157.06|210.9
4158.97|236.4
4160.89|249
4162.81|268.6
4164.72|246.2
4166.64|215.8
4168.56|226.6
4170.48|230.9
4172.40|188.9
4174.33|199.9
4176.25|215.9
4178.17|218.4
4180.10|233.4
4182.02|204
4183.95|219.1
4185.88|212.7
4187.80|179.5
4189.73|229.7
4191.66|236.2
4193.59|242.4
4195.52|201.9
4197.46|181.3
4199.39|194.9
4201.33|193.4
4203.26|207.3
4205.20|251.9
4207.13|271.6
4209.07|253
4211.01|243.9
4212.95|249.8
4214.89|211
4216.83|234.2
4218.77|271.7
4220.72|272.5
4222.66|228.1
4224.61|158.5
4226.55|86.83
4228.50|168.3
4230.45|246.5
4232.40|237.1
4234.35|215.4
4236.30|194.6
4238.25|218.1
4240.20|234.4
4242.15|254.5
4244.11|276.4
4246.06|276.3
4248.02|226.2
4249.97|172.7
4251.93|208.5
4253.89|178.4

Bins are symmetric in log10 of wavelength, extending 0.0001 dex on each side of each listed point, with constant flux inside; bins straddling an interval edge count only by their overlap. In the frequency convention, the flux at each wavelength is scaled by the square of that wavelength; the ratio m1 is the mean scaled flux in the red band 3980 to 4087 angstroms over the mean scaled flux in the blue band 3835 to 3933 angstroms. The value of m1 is 2.32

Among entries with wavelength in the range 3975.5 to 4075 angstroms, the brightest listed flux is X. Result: 255.6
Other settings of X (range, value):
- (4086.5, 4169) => 283.5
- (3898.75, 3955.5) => 170.3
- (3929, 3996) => 232.1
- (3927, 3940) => 87.64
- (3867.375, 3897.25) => 151.5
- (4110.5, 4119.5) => 259.4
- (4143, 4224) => 272.5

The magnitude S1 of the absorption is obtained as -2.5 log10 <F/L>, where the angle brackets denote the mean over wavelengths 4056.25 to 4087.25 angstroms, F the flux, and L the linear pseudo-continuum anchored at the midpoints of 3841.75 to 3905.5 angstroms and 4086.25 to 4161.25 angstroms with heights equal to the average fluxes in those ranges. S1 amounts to -0.023 mag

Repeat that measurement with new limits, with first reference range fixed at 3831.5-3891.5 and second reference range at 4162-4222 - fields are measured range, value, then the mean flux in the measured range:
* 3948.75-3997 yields -0.13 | 146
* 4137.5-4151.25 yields -0.02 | 209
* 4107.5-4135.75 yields -0.21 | 235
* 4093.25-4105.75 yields -0.18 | 217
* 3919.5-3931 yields 0.18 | 90.7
